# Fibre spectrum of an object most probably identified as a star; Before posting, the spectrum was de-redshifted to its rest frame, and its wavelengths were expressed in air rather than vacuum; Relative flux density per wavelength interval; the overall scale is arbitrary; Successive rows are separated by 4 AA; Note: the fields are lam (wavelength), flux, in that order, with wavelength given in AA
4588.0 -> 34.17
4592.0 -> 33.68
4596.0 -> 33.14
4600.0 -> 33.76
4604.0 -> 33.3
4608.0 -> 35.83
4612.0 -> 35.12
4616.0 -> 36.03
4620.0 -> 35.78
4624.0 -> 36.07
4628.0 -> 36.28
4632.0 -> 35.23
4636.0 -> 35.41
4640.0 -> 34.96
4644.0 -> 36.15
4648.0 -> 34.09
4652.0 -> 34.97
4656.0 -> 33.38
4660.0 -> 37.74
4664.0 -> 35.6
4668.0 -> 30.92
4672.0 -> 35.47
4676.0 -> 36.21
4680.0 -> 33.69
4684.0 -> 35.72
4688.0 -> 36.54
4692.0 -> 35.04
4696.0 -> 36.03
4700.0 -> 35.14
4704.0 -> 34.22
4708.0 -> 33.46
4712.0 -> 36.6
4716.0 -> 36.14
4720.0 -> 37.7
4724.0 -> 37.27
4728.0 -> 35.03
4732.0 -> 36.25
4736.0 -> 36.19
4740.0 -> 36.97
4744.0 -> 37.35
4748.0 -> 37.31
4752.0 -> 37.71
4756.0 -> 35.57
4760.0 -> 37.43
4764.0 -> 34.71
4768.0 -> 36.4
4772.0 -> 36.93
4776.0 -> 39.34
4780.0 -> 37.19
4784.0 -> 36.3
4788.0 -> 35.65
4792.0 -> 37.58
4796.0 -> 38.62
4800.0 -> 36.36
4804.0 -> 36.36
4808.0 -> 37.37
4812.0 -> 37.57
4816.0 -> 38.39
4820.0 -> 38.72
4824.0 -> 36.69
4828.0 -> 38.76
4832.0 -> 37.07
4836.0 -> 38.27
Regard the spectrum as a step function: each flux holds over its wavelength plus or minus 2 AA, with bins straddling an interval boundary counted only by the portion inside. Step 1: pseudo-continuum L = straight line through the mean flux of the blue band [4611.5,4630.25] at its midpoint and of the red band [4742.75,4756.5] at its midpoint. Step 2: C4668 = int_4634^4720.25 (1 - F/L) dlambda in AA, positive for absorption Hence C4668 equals 3.0 AA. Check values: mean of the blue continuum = 35.9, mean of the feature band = 35.2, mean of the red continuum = 37.1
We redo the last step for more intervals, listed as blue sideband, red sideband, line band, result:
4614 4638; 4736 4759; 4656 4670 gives 0.61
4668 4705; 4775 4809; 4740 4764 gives -0.33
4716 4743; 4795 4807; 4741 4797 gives -0.25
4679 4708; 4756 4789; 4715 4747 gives -0.69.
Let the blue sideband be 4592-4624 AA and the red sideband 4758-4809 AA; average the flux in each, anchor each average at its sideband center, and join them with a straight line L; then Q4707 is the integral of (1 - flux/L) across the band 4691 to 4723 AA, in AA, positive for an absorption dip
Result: 0.3 AA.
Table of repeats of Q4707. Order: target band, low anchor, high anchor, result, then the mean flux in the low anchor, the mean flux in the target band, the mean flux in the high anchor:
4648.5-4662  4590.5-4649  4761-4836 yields 0.1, 35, 35.2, 37.3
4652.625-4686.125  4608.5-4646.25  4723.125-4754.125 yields 1.1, 35.7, 34.9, 36.7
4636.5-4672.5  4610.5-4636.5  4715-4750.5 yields 1.2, 35.7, 34.8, 36.7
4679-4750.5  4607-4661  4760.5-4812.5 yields 0.6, 35.5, 36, 36.9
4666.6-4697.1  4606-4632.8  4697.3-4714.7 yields 0.2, 35.8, 35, 35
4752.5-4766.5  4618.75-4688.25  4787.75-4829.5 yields 0.3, 35.2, 36.1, 37.5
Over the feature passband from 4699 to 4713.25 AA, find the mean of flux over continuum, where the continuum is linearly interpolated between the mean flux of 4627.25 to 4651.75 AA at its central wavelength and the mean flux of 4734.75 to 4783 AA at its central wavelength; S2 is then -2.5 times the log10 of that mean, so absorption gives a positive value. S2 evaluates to 0.045 mag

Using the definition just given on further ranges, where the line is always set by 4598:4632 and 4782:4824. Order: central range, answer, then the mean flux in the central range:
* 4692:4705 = 0.029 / 35.2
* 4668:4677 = 0.036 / 34.7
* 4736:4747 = -0.011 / 37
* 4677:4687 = 0.029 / 35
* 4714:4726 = -0.019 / 37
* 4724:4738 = 0.014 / 36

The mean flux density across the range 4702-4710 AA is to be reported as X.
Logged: 33.8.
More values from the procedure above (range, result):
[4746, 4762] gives 37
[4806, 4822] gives 38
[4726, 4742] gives 36.1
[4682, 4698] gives 35.8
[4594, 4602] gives 33.5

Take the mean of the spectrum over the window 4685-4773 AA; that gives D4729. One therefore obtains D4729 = 36.2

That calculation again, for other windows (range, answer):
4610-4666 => 35.5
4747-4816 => 37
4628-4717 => 35.1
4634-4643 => 35.3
